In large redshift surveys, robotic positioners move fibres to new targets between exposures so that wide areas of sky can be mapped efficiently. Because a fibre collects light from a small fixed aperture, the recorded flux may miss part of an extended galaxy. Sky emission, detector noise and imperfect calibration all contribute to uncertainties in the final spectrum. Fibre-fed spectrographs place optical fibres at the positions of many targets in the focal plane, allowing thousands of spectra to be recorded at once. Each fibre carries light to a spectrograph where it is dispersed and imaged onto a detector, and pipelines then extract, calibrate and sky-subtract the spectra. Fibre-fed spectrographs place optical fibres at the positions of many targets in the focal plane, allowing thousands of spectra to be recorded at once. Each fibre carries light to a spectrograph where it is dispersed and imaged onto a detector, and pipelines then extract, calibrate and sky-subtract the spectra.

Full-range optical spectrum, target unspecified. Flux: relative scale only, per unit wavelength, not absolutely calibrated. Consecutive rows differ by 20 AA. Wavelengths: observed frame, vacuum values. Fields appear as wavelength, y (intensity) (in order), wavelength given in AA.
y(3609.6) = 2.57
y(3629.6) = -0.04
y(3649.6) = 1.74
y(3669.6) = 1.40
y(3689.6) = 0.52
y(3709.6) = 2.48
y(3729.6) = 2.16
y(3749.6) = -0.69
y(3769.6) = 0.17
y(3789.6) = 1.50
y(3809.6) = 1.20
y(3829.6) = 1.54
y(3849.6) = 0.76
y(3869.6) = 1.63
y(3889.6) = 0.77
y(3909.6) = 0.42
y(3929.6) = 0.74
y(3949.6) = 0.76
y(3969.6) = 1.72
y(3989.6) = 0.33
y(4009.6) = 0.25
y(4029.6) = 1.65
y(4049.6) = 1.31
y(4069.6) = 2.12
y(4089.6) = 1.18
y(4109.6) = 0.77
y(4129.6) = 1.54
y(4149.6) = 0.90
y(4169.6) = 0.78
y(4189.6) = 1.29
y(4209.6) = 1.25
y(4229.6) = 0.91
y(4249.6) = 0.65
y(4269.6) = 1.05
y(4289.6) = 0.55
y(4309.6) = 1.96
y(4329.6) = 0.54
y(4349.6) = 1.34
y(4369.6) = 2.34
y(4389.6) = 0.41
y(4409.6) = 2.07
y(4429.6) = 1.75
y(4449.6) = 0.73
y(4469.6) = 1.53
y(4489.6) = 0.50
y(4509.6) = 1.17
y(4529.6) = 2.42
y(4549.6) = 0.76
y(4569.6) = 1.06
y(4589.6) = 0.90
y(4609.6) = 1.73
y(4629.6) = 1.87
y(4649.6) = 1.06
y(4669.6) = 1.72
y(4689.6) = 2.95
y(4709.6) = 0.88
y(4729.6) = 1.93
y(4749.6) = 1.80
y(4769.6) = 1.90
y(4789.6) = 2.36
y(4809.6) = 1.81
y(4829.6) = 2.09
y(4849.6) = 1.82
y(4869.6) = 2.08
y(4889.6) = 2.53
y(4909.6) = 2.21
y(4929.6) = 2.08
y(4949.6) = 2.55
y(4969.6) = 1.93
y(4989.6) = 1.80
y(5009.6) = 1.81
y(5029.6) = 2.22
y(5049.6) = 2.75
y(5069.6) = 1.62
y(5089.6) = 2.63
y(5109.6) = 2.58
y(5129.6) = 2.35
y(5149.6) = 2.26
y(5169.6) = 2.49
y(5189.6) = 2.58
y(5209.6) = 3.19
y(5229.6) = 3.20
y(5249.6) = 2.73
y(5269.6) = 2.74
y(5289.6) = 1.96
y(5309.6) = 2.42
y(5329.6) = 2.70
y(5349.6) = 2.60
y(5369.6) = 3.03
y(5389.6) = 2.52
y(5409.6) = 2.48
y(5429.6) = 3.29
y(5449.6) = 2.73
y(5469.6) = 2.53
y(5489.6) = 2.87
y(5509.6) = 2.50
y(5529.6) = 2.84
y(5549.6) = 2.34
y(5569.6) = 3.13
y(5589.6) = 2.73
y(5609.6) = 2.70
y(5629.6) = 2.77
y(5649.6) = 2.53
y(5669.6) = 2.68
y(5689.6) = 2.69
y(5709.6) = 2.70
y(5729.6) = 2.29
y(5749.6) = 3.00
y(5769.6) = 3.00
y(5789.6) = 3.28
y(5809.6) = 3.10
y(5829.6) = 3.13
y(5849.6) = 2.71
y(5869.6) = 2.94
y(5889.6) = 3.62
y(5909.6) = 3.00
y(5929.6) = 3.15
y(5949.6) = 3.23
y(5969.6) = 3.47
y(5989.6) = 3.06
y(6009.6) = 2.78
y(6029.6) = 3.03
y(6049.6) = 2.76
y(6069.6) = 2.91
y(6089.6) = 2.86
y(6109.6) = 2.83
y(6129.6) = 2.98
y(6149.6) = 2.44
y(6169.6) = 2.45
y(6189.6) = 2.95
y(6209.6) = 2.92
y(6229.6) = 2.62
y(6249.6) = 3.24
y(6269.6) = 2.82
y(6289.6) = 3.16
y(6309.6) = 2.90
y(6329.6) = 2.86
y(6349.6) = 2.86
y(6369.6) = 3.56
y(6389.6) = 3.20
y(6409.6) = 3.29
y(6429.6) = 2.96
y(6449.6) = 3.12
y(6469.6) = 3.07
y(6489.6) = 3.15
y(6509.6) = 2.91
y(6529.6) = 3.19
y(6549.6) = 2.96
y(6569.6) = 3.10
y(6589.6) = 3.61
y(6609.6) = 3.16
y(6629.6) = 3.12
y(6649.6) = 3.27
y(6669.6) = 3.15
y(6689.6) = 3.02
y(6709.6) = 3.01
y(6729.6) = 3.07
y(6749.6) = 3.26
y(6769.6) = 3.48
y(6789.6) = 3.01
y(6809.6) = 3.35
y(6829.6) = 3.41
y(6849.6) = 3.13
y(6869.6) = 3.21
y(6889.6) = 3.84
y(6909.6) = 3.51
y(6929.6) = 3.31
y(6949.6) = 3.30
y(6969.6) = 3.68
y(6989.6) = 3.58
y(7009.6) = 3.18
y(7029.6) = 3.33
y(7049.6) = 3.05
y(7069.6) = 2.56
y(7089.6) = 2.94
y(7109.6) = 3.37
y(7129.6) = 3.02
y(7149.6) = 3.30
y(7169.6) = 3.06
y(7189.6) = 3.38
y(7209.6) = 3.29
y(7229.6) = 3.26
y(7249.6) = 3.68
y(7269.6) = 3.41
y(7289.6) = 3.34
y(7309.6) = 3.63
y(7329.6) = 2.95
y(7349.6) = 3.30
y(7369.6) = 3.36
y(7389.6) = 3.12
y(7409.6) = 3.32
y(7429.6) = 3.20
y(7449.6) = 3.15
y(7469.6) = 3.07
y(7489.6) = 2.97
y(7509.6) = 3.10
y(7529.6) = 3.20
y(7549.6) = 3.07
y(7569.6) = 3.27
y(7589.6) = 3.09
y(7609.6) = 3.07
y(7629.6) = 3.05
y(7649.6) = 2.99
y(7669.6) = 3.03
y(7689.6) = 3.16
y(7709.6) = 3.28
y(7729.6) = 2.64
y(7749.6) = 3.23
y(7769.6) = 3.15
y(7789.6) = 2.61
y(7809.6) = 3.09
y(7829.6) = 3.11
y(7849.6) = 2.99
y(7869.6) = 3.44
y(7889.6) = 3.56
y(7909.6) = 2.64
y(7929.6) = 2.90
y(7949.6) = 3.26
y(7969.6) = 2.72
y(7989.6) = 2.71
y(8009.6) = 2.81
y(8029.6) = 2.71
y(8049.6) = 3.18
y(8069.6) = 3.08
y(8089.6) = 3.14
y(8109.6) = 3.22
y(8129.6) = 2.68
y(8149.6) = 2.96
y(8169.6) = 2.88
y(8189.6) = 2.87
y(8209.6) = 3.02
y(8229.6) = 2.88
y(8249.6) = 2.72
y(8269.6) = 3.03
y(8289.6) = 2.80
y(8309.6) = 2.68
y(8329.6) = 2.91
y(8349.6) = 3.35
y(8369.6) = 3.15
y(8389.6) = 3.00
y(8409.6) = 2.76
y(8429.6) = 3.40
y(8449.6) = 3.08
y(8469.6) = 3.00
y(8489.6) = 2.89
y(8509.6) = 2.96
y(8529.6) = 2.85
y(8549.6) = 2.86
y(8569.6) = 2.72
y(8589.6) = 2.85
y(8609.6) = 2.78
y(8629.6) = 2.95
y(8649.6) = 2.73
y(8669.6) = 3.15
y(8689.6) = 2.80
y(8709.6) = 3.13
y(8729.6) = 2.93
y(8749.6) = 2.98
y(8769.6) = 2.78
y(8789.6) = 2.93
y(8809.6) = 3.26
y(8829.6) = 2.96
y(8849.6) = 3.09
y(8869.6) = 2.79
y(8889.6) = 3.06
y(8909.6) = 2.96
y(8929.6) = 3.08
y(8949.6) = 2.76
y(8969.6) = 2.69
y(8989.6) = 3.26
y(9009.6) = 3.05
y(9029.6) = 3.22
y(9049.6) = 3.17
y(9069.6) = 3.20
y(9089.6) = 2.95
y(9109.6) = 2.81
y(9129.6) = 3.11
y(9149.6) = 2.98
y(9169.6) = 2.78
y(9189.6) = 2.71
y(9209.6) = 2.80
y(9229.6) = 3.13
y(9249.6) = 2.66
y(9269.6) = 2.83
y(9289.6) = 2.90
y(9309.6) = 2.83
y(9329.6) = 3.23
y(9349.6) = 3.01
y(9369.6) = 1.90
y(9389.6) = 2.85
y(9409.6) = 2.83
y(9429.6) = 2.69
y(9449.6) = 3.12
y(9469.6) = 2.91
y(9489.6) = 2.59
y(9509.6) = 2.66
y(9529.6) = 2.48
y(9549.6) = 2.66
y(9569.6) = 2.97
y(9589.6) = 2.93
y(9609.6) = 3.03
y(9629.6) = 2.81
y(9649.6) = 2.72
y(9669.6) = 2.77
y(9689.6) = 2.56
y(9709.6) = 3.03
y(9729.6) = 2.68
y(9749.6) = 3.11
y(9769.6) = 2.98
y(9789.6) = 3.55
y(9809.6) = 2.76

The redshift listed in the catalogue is 0.198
